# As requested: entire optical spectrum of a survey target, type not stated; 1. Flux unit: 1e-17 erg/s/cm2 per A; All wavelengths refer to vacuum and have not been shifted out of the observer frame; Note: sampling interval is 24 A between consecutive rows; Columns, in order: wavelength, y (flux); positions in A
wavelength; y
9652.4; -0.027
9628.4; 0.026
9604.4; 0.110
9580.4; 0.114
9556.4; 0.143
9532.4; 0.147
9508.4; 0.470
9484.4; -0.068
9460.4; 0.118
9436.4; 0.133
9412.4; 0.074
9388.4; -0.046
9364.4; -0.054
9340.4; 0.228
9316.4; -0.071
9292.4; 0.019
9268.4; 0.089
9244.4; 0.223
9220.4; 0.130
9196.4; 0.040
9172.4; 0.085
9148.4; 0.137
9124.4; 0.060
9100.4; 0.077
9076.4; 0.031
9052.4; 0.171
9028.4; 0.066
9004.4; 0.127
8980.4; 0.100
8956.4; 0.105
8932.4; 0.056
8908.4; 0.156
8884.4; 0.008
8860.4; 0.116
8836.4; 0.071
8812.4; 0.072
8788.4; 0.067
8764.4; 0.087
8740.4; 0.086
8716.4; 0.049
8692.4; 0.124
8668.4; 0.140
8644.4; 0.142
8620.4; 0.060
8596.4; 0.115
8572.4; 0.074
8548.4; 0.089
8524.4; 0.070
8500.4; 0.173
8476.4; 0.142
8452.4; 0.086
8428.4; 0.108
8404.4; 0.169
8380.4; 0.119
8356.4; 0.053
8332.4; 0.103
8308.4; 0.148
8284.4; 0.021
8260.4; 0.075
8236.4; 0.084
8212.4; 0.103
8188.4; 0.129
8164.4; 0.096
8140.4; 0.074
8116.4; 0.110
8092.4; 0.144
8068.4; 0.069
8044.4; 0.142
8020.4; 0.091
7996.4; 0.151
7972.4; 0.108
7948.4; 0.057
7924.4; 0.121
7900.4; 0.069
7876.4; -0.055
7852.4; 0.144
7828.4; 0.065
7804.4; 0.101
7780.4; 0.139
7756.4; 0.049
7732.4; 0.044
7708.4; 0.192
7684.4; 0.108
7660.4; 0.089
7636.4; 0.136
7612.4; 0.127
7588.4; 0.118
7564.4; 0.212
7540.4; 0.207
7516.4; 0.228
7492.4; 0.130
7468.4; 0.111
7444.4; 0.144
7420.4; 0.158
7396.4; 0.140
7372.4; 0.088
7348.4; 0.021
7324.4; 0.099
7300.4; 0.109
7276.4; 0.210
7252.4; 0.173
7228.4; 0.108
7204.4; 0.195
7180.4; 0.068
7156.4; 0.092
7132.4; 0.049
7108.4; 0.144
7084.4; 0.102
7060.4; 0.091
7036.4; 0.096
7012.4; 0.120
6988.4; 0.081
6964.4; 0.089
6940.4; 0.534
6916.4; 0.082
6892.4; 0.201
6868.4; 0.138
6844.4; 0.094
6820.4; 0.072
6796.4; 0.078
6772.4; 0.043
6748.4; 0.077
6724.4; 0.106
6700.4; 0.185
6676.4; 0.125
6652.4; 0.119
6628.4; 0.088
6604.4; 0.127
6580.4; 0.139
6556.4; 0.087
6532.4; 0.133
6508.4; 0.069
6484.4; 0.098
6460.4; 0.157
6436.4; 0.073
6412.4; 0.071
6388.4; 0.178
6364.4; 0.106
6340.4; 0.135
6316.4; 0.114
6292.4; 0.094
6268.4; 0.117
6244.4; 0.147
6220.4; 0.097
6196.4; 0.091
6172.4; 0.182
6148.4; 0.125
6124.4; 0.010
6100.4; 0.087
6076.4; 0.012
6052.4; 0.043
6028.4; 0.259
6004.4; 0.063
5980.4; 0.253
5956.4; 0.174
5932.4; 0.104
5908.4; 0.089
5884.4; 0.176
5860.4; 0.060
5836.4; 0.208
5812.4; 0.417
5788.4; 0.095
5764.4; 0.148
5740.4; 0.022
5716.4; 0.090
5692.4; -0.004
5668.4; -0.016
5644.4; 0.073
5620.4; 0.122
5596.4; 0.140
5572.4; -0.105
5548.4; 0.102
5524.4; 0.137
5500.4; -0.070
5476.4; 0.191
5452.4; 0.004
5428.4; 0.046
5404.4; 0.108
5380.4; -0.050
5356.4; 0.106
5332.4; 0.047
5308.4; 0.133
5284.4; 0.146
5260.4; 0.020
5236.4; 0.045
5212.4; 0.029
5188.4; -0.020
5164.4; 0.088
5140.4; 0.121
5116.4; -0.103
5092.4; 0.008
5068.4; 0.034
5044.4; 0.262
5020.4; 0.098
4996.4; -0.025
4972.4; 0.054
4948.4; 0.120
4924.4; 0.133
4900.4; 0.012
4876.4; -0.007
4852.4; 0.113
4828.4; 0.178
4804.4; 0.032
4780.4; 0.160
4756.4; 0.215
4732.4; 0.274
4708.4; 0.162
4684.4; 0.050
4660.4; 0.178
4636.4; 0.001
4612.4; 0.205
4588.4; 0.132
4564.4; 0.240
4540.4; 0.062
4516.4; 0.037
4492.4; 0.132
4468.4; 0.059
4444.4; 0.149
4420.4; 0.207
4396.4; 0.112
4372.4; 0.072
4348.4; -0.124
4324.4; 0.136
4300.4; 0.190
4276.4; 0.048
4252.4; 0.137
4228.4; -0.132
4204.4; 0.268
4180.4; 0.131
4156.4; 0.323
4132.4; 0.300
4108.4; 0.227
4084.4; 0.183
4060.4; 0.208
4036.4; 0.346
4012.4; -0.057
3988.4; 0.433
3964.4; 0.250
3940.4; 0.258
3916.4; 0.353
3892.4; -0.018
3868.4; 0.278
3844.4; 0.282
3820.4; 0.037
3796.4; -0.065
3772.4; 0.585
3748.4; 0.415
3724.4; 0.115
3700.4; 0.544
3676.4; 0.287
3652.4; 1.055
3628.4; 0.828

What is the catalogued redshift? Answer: 0.86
